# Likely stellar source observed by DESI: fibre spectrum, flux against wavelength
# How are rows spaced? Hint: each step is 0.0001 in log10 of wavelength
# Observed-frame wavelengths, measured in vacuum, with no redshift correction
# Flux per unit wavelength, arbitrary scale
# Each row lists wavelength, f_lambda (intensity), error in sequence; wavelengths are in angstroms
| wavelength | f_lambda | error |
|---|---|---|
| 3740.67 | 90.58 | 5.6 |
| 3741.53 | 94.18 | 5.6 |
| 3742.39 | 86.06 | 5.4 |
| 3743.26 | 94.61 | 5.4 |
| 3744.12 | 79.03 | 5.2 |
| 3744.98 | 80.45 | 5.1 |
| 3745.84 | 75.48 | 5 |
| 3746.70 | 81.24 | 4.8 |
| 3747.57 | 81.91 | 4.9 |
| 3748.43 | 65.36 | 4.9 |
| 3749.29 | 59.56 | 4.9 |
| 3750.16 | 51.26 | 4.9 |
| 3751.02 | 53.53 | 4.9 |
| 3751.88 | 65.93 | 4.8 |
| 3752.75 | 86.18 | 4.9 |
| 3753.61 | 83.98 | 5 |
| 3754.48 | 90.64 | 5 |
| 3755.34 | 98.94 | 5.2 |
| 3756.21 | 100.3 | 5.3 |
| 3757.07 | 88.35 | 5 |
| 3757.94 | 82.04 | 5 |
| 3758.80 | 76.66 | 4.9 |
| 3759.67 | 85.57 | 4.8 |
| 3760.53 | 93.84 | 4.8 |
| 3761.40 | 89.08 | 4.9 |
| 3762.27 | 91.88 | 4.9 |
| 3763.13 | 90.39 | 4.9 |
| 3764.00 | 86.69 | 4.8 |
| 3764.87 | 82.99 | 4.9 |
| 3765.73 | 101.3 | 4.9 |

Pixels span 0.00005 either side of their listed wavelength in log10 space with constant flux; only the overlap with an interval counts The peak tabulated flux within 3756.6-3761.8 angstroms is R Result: 93.84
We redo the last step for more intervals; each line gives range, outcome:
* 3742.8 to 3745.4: 94.61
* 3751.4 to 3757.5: 100.3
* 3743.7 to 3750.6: 81.91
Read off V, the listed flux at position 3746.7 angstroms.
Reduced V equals 81.24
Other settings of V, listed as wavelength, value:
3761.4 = 89.08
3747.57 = 81.91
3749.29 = 59.56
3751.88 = 65.93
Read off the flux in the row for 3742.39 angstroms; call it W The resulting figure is 86.06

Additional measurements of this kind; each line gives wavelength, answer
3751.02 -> 53.53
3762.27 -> 91.88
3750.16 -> 51.26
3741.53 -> 94.18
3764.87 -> 82.99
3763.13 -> 90.39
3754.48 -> 90.64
